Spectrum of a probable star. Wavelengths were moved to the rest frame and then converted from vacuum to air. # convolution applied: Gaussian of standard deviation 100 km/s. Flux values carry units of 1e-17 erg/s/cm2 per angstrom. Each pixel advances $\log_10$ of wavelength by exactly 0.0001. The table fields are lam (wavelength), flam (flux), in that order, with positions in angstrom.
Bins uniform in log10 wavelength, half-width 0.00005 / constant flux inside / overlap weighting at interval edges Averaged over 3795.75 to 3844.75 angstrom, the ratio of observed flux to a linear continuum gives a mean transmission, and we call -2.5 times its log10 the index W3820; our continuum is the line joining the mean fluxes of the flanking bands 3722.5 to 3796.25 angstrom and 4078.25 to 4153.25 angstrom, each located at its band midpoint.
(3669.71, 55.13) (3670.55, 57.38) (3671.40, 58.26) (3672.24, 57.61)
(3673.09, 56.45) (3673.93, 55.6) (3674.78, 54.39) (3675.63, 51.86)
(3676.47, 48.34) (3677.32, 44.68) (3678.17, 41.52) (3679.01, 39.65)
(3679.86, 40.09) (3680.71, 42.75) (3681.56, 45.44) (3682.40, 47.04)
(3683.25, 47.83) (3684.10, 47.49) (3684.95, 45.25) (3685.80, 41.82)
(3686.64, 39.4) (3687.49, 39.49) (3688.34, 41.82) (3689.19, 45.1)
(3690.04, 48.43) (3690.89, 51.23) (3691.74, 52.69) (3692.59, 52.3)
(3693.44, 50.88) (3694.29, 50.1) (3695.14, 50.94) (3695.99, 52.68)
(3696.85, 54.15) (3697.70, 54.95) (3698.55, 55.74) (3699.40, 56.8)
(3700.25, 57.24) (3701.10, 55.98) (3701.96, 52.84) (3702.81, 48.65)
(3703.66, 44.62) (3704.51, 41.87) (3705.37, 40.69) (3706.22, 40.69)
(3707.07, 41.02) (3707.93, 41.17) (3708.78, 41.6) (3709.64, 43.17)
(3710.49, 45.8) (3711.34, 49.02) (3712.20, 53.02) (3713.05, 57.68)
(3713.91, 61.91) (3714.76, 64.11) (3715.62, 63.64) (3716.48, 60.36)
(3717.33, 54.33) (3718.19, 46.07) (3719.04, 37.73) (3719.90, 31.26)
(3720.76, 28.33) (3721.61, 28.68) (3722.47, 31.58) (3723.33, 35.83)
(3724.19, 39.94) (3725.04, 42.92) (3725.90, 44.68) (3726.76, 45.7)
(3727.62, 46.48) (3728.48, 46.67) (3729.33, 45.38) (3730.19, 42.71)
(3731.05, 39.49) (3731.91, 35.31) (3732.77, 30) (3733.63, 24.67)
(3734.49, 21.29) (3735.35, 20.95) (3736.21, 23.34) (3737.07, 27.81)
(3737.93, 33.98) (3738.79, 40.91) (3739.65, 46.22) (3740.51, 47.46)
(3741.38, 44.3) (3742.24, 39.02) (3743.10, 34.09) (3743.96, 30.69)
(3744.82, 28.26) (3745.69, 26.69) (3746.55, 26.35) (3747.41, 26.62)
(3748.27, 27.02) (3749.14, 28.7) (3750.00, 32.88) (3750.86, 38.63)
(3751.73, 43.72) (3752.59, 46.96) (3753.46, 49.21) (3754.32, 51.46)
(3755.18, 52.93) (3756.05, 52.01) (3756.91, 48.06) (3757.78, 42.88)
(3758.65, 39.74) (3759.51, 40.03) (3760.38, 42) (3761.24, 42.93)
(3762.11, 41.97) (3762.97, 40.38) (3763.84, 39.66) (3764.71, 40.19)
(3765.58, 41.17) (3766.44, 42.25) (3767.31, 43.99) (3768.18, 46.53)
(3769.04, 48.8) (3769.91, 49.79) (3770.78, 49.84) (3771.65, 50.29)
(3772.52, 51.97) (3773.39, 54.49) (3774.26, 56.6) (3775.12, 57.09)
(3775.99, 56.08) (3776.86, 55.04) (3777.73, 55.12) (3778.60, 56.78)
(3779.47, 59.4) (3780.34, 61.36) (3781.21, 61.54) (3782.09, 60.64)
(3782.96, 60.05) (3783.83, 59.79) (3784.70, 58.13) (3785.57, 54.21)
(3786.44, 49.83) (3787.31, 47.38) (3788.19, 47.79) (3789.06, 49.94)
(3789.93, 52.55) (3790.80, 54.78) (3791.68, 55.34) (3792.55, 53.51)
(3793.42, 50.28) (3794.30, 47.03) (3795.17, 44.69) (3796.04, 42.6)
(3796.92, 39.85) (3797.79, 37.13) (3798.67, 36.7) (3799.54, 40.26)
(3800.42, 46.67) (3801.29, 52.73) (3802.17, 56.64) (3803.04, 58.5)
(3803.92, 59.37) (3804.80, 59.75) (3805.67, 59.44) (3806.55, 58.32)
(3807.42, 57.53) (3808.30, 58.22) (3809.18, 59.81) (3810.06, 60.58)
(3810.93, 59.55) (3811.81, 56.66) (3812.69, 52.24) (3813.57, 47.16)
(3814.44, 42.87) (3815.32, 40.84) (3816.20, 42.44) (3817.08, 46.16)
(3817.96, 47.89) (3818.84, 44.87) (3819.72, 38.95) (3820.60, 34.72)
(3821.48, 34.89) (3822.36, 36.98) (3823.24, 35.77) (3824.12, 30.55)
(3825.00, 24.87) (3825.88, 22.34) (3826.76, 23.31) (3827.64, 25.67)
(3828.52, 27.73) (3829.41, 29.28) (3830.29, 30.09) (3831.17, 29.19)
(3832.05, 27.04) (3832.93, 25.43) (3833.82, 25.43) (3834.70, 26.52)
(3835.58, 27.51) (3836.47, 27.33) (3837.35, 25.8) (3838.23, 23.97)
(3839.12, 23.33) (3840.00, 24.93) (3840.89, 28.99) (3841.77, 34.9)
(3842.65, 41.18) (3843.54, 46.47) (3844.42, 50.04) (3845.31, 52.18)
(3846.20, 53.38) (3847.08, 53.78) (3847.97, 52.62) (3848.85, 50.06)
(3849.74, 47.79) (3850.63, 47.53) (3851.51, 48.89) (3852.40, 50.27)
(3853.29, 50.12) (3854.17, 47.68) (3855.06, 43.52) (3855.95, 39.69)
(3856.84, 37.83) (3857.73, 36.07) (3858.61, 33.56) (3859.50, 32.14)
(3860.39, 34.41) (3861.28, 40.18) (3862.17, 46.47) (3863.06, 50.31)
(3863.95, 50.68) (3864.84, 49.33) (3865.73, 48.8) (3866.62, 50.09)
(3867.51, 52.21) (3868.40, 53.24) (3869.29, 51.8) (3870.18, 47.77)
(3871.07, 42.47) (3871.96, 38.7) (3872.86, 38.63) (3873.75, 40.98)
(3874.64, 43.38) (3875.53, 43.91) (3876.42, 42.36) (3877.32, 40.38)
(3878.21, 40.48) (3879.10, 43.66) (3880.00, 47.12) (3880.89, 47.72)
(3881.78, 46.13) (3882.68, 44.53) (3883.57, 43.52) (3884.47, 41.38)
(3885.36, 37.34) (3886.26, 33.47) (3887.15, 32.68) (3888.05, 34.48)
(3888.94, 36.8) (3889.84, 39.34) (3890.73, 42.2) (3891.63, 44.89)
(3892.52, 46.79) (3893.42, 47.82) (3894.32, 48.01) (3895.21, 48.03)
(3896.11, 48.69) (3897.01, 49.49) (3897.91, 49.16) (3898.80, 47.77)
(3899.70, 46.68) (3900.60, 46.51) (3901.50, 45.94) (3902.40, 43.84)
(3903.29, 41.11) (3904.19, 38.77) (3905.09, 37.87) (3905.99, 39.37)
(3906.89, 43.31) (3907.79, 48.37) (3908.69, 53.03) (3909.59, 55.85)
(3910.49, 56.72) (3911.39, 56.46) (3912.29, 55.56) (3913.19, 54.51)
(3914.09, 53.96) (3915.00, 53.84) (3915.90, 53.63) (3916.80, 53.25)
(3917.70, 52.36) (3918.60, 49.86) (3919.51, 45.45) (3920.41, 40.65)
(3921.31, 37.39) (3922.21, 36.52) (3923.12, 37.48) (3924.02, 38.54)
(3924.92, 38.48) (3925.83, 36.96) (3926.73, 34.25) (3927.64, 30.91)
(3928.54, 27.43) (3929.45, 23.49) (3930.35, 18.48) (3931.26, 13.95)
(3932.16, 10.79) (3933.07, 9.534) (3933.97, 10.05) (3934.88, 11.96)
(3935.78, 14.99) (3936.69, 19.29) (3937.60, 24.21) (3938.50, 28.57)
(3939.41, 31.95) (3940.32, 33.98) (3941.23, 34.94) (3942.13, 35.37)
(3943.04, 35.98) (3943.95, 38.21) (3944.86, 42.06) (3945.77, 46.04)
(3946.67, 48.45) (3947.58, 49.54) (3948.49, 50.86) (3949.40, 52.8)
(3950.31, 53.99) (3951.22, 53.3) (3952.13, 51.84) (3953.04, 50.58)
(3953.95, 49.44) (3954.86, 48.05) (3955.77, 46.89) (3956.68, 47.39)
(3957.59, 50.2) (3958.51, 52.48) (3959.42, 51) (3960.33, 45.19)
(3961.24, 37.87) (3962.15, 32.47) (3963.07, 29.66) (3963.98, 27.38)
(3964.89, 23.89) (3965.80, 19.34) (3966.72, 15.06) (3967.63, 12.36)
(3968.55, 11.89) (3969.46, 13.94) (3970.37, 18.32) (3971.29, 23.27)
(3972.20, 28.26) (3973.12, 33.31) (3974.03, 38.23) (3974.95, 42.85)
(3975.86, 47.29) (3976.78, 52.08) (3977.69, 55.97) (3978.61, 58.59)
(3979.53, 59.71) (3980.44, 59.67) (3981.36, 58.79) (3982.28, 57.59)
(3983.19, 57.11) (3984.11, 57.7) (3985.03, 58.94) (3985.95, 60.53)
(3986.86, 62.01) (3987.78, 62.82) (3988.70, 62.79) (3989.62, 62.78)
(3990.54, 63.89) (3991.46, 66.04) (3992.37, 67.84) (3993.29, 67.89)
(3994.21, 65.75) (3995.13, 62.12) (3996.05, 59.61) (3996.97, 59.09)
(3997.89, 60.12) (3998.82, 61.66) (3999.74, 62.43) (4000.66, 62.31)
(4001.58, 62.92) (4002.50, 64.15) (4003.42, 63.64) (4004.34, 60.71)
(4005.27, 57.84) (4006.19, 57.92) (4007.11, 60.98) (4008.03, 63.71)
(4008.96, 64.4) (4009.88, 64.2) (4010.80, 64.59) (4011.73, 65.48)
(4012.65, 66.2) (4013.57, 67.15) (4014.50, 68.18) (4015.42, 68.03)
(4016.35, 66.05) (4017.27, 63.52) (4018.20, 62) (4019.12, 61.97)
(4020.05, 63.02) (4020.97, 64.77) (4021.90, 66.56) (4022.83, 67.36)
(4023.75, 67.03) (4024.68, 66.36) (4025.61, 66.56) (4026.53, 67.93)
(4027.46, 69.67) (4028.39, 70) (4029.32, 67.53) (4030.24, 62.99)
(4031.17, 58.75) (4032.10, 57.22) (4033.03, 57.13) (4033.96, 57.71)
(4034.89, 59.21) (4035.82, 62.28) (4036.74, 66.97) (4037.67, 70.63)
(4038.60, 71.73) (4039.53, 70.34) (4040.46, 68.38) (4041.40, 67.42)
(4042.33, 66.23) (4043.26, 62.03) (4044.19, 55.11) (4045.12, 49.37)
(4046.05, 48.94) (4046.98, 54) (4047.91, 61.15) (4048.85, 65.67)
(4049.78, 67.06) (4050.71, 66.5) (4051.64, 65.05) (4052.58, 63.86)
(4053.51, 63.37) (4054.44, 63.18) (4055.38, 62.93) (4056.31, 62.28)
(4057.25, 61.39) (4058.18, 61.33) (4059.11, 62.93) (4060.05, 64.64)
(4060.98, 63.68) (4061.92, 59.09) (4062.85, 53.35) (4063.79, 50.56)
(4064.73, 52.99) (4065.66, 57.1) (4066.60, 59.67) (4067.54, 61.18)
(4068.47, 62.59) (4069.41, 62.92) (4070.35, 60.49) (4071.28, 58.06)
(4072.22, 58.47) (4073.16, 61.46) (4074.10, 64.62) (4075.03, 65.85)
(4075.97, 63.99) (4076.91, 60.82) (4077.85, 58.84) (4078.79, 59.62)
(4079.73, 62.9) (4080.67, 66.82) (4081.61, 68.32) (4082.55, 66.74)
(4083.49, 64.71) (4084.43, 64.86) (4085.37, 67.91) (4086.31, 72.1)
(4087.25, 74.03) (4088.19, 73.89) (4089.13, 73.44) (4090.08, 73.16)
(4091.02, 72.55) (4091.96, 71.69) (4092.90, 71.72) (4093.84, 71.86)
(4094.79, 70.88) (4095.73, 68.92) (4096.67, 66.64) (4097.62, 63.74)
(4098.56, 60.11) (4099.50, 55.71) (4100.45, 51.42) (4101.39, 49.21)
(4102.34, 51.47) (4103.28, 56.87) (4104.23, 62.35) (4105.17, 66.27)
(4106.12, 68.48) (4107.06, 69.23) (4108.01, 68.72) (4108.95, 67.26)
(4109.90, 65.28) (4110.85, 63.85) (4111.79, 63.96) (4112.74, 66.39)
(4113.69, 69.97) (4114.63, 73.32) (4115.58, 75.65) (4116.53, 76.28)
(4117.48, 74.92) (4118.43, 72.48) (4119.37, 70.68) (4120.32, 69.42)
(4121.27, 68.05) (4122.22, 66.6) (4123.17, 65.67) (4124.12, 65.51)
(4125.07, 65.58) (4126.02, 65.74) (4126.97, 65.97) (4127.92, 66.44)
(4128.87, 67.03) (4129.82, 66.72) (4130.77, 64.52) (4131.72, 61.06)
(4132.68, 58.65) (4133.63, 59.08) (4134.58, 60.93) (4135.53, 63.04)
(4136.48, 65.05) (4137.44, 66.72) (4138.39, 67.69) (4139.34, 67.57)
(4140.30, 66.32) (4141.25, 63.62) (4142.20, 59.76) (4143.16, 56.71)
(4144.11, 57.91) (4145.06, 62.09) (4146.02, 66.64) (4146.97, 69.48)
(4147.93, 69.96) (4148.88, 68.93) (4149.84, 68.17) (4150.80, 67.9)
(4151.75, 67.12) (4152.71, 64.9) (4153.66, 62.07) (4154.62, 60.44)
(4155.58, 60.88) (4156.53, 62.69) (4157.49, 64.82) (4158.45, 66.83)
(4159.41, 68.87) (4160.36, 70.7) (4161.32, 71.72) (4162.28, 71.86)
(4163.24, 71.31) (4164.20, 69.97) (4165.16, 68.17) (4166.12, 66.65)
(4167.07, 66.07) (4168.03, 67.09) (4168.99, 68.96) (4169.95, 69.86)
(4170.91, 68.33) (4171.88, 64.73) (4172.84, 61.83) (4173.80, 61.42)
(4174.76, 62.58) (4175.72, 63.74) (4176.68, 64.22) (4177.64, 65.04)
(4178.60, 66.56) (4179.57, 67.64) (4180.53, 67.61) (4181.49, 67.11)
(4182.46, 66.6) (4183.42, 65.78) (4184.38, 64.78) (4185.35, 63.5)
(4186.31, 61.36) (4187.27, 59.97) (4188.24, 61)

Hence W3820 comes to 0.19 mag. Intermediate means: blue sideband 44.3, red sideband 66.1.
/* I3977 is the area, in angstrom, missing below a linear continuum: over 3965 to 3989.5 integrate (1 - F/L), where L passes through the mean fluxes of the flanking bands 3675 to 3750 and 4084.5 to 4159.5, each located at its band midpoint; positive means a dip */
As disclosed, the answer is 6.2 angstrom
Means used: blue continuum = 42.9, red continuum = 66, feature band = 43.4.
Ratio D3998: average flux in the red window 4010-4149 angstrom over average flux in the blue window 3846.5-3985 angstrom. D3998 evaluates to 1.5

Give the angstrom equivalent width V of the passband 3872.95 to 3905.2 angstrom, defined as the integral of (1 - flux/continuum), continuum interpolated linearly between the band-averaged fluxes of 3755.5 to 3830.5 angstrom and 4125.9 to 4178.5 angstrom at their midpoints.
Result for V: 5.6 angstrom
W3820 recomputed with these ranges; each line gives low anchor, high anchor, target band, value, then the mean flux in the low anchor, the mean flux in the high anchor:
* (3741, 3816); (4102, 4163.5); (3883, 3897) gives 0.267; 48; 66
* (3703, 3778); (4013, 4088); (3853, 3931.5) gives 0.208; 42.4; 63.2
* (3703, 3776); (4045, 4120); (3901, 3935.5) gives 0.339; 42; 64.2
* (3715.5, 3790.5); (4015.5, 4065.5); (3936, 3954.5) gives 0.341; 43.6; 62.8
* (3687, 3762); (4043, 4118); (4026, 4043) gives -0.069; 42.9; 63.8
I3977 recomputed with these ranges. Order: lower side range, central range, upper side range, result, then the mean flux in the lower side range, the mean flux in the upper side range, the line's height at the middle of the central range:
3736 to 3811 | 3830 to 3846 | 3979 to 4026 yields 6.1 angstrom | 47.2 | 63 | 51.7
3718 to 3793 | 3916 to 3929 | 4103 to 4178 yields 3.2 angstrom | 43.5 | 66.2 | 53.4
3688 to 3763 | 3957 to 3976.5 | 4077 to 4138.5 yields 8.8 angstrom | 42.9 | 66.2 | 57.6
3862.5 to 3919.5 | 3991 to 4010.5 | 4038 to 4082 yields -2.2 angstrom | 46.1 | 61.7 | 56.2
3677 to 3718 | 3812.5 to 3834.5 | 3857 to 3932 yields 5.3 angstrom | 48.7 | 43.1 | 45.1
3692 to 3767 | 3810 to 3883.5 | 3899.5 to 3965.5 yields 0.8 angstrom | 42.6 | 39.9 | 41.1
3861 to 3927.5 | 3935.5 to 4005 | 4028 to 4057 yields 9.9 angstrom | 45.1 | 62.7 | 54.1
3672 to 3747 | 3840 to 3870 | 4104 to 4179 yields 3.6 angstrom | 44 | 66.3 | 51.5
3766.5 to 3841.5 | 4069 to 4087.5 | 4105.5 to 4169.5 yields -0.4 angstrom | 45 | 66.6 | 62.8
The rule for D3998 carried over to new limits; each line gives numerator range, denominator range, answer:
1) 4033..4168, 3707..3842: 1.50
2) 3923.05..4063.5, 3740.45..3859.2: 1.18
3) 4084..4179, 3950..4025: 1.24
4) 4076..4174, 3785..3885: 1.53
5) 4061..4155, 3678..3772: 1.50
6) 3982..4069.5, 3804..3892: 1.50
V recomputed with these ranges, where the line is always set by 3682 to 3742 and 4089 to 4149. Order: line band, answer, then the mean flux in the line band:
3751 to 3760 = 0.06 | 46.4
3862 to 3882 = 2.61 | 45.9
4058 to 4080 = 1.01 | 60.3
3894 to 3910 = 2.42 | 46.2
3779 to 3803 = -1.34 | 51.3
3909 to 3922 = 0.94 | 51.1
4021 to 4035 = -0.75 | 64.2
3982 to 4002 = -0.99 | 62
